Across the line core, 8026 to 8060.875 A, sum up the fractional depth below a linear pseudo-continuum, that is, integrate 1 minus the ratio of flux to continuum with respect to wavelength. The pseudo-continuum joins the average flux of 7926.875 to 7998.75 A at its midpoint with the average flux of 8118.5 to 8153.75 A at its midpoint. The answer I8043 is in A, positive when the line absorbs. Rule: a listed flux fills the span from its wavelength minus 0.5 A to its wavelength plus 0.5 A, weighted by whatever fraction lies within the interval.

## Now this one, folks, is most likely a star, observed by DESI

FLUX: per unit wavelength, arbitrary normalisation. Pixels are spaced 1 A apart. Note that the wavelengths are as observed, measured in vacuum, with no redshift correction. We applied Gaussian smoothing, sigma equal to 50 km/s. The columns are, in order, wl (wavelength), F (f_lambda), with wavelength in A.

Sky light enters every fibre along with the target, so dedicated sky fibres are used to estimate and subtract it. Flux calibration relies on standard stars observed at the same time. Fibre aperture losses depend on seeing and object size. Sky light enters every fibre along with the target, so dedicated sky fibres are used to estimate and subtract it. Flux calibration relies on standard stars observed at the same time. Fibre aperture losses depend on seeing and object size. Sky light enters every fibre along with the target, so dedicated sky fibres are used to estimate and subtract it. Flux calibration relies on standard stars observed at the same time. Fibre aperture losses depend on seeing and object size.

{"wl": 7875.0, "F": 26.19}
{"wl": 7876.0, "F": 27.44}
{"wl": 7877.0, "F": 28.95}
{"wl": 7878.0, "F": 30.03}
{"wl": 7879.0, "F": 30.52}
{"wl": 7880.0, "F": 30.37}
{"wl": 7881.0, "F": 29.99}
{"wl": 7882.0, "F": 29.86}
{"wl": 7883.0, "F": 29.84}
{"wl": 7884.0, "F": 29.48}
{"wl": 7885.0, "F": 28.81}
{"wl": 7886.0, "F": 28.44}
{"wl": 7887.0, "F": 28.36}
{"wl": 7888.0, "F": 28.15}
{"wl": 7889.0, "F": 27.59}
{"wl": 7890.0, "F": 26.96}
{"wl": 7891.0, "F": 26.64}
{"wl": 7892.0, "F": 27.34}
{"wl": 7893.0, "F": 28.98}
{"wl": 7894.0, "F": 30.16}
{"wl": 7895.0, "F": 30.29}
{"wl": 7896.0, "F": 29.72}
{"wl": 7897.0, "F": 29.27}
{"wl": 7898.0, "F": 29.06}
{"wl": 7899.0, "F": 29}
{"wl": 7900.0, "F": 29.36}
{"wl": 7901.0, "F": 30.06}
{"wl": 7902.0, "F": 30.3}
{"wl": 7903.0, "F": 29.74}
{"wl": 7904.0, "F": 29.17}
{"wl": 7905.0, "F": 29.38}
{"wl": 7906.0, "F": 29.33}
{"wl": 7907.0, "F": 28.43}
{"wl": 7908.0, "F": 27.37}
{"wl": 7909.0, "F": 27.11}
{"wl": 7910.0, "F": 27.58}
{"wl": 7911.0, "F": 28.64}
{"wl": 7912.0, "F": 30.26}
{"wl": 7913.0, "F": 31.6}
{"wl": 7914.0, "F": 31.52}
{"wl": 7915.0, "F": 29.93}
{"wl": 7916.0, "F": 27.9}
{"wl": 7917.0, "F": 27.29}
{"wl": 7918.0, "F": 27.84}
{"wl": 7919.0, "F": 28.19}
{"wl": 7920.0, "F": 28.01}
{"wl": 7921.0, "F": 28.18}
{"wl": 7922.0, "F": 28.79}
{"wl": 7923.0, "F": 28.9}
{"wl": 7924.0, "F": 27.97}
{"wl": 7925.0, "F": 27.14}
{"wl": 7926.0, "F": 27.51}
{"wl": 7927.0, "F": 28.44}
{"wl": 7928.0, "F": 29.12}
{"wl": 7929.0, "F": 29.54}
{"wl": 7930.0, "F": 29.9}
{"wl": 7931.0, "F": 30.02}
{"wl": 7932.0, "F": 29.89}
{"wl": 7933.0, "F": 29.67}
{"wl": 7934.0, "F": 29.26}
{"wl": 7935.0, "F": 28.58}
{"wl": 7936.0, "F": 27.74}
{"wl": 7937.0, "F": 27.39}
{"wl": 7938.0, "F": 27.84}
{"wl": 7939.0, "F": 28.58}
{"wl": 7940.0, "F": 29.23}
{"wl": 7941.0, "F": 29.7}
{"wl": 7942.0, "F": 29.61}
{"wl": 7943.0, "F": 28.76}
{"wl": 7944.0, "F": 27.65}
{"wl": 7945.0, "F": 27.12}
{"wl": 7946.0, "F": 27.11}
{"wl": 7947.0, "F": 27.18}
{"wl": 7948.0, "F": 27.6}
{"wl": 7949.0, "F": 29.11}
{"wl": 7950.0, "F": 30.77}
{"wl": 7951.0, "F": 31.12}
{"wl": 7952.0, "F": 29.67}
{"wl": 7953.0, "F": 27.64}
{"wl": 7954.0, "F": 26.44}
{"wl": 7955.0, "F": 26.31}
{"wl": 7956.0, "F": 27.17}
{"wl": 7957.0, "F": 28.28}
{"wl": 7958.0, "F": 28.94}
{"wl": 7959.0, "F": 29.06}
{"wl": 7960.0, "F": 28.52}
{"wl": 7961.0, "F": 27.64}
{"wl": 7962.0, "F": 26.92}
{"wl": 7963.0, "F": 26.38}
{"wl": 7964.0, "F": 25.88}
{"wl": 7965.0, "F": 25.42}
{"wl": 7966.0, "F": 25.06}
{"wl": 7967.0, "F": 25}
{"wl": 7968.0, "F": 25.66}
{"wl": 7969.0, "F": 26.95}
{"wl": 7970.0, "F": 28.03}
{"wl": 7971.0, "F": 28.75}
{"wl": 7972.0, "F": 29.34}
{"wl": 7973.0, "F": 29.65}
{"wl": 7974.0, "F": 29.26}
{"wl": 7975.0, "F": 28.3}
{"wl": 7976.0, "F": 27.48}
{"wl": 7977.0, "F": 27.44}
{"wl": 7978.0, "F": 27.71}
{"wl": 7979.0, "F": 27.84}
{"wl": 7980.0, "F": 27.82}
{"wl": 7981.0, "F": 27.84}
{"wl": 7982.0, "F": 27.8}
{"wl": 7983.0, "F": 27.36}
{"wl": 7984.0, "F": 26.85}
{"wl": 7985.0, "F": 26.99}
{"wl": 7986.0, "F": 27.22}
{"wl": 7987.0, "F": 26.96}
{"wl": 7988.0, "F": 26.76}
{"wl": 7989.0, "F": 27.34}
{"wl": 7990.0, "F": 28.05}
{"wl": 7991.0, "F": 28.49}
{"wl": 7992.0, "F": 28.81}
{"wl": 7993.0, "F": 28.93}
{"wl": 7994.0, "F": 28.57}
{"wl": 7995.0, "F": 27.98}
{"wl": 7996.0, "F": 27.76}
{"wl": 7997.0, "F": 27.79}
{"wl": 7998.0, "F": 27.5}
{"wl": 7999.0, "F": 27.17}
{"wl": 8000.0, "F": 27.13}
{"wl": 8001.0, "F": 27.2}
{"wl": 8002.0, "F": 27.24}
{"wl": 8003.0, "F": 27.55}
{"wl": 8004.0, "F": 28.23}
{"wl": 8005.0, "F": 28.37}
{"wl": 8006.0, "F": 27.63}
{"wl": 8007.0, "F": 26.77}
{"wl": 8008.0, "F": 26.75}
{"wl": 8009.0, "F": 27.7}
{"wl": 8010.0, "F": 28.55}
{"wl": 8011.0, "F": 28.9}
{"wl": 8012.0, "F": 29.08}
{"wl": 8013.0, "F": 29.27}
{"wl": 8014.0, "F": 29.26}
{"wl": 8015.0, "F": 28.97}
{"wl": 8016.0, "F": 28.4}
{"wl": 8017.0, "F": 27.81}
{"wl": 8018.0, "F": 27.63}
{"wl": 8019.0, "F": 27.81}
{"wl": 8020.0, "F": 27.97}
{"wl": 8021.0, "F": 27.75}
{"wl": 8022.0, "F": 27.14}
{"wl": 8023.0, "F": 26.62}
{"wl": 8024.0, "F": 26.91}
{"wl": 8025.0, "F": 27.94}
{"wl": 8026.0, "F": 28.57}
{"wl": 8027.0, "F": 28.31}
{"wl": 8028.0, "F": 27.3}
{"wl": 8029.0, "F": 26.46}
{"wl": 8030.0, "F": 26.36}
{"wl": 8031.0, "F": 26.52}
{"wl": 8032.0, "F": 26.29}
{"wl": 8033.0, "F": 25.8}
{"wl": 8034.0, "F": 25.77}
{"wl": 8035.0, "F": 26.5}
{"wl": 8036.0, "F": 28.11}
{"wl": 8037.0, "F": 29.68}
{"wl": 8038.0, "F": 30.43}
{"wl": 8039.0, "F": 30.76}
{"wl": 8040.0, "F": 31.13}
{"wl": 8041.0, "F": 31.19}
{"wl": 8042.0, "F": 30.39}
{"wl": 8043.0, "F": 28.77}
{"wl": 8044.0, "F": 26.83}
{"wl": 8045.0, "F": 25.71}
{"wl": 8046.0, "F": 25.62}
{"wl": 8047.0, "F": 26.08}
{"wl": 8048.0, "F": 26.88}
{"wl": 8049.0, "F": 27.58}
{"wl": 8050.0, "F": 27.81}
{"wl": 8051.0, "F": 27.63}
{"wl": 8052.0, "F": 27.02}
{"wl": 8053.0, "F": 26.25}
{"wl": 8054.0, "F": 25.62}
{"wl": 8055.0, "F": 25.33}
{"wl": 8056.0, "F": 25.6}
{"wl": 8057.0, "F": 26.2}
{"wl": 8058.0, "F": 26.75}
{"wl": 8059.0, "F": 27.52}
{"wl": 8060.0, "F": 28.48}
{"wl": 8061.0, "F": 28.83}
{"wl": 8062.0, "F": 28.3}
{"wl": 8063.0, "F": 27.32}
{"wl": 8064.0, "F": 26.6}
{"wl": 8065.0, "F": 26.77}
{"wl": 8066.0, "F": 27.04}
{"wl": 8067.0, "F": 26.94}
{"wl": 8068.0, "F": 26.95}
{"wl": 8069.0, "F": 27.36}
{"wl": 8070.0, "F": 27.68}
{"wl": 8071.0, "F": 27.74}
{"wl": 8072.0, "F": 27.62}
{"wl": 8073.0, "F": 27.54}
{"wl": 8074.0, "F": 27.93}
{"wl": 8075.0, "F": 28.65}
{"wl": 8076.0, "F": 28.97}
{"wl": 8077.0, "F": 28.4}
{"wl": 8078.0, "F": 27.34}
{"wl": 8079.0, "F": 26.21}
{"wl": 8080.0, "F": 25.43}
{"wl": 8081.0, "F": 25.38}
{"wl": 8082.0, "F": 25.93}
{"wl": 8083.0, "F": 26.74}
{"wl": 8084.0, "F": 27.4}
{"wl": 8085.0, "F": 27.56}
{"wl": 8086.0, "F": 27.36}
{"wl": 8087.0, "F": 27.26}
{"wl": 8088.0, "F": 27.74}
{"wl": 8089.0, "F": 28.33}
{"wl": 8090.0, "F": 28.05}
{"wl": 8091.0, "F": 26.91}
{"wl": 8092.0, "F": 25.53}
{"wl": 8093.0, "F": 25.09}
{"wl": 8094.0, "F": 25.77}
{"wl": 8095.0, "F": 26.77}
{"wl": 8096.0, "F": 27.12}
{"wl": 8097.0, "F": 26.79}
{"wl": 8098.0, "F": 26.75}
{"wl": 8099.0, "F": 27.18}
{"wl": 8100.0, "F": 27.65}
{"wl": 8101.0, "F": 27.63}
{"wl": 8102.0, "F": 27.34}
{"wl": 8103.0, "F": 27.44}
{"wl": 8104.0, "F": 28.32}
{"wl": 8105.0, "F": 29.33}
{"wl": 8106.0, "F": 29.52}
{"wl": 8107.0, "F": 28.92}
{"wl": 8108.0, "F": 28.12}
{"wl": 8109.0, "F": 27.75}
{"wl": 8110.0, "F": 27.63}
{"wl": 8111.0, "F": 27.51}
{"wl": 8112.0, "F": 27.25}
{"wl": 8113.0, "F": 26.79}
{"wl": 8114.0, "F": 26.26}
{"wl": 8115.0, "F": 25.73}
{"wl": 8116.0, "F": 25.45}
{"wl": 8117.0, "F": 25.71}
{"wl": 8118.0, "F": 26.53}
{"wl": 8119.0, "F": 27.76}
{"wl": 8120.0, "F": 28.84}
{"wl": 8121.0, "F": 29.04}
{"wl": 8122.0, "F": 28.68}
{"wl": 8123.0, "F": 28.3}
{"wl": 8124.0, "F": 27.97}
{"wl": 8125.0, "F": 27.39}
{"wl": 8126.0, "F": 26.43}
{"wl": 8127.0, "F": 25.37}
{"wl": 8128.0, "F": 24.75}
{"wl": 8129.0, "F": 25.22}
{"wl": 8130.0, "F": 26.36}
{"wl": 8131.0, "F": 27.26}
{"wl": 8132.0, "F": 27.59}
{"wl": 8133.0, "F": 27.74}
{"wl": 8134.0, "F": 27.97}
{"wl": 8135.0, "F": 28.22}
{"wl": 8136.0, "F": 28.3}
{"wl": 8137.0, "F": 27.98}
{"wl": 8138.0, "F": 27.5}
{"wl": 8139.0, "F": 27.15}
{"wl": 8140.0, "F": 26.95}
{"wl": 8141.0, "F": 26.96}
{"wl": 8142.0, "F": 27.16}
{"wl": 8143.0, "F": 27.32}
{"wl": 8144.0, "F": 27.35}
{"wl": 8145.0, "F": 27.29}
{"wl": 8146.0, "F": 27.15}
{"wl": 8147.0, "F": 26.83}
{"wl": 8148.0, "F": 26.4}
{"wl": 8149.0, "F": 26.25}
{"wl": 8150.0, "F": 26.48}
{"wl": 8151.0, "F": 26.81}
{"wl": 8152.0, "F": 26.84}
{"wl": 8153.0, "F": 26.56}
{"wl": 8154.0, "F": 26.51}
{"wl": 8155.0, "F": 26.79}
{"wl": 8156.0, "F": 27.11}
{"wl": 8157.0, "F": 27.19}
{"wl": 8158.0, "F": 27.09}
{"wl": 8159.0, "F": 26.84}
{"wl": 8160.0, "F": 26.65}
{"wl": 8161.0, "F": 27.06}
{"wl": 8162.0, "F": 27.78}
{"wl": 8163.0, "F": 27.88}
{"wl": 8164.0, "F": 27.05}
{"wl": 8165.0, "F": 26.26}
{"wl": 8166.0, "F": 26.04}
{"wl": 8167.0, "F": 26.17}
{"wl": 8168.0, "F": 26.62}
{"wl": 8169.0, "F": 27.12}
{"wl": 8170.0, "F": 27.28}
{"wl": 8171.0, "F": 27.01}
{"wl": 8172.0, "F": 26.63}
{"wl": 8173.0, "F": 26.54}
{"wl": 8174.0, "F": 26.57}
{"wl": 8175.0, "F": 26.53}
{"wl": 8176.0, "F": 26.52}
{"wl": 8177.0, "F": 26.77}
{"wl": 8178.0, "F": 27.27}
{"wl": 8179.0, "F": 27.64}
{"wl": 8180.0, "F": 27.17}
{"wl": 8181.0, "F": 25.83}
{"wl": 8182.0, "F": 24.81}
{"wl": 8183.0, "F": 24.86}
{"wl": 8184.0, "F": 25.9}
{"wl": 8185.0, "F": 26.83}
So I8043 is 0.23 A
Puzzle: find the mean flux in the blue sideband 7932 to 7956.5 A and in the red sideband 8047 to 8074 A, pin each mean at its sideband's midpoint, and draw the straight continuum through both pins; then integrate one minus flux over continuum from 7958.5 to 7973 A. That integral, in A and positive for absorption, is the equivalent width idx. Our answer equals 0.54 A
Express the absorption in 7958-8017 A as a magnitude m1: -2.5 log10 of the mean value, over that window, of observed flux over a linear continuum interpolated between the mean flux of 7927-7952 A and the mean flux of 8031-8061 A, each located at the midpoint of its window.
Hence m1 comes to 0.02 mag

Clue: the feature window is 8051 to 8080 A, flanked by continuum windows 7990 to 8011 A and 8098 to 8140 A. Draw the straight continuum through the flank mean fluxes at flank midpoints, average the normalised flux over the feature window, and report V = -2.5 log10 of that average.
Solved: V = 0.01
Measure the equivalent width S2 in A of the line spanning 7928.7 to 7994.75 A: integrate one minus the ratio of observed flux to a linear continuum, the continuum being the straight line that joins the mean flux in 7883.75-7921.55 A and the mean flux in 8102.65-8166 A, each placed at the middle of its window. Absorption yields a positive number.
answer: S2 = 0.9 A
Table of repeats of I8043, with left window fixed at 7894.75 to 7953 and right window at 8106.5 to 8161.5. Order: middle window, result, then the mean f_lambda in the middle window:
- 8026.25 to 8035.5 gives 0.44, 26.6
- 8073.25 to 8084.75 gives 0.18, 27.1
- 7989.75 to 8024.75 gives 0.30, 27.9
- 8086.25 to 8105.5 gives 0.15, 27.2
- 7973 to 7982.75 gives 0.14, 28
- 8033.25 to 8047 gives -0.24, 28.4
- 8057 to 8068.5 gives 0.15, 27.4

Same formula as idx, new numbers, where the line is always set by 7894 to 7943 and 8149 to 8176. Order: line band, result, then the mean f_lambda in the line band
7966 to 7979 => 0.36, 27.7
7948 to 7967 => 0.60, 27.7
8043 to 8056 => 0.57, 26.6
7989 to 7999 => 0.06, 28.1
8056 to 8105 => 0.54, 27.2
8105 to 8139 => -0.24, 27.4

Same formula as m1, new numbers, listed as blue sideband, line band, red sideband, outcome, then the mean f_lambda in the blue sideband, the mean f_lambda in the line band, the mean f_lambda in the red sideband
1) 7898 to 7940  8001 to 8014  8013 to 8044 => 0.01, 28.8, 28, 28.1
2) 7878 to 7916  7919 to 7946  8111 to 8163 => 0.01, 29.1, 28.6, 27.1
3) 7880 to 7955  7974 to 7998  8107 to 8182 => 0.02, 28.8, 27.8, 27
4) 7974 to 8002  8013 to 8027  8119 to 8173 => -0.02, 27.7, 28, 27.1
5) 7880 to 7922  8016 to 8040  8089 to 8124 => 0.01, 28.9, 27.7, 27.4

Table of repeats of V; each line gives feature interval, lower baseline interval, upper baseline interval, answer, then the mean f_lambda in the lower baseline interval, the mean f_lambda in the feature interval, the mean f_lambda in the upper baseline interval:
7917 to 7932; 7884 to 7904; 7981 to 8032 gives 0.00 mag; 28.9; 28.5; 27.7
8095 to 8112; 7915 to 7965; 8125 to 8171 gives -0.02 mag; 28.3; 27.8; 26.9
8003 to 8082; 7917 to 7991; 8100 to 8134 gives 0.00 mag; 28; 27.6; 27.3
